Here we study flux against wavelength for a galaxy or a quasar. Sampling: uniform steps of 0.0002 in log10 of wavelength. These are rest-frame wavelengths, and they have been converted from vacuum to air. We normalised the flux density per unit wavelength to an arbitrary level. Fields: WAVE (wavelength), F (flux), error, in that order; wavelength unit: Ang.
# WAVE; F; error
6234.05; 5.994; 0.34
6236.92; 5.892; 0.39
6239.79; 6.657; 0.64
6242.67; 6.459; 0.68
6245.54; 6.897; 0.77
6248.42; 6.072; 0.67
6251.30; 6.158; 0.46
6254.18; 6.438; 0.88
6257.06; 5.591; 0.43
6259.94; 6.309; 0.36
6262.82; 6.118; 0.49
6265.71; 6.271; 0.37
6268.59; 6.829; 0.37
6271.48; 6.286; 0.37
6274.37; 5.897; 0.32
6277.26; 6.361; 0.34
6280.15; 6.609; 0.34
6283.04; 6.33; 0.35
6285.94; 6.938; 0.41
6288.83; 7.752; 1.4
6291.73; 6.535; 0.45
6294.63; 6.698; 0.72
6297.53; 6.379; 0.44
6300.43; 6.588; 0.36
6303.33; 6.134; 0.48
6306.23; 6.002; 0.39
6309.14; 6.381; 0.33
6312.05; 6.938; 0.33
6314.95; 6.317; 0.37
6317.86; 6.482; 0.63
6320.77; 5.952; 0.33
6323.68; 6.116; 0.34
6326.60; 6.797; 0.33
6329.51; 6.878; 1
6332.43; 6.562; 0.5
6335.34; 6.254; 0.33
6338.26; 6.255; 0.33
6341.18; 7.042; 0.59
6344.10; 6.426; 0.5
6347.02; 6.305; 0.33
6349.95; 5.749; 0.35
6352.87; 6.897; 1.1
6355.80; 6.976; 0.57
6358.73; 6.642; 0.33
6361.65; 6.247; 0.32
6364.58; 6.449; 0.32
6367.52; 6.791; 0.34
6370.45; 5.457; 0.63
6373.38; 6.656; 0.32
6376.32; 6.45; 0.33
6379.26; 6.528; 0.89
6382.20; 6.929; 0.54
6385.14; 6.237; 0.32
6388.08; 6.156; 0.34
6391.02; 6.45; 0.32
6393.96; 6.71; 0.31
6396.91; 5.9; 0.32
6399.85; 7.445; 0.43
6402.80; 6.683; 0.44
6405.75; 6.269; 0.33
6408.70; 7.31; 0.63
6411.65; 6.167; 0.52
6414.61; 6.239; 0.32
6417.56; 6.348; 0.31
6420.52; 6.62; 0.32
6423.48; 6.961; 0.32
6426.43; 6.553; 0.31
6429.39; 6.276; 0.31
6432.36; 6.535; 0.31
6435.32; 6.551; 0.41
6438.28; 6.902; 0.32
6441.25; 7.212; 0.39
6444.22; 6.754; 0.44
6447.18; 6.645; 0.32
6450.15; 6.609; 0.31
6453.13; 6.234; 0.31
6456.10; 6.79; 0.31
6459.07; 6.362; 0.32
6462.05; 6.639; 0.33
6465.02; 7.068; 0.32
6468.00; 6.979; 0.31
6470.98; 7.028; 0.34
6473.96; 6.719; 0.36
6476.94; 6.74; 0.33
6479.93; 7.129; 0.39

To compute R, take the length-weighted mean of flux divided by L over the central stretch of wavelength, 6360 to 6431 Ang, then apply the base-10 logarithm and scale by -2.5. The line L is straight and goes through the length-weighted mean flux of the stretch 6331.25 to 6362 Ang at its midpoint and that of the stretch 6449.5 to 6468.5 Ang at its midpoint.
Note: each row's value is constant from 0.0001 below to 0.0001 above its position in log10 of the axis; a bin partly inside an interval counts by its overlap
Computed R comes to 0.01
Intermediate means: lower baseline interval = 6.5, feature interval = 6.49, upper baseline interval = 6.65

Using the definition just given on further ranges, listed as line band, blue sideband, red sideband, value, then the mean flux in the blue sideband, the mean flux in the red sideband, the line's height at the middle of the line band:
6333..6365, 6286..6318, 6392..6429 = 0.017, 6.58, 6.59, 6.59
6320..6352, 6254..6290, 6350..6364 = 0.022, 6.43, 6.58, 6.55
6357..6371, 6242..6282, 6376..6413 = 0.020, 6.31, 6.56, 6.5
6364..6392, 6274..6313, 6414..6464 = 0.030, 6.55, 6.61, 6.59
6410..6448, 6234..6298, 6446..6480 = 0.012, 6.42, 6.73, 6.68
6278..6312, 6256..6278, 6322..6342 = -0.039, 6.21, 6.54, 6.35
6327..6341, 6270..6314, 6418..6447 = 0.001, 6.52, 6.69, 6.57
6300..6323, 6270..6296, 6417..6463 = 0.046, 6.6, 6.63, 6.61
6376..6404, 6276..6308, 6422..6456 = 0.013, 6.57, 6.66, 6.63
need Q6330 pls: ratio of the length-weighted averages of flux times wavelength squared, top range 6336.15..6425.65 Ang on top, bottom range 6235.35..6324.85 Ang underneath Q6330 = 1.0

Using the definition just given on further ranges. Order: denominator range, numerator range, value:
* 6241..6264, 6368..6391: 1.06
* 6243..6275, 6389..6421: 1.09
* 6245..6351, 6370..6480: 1.07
